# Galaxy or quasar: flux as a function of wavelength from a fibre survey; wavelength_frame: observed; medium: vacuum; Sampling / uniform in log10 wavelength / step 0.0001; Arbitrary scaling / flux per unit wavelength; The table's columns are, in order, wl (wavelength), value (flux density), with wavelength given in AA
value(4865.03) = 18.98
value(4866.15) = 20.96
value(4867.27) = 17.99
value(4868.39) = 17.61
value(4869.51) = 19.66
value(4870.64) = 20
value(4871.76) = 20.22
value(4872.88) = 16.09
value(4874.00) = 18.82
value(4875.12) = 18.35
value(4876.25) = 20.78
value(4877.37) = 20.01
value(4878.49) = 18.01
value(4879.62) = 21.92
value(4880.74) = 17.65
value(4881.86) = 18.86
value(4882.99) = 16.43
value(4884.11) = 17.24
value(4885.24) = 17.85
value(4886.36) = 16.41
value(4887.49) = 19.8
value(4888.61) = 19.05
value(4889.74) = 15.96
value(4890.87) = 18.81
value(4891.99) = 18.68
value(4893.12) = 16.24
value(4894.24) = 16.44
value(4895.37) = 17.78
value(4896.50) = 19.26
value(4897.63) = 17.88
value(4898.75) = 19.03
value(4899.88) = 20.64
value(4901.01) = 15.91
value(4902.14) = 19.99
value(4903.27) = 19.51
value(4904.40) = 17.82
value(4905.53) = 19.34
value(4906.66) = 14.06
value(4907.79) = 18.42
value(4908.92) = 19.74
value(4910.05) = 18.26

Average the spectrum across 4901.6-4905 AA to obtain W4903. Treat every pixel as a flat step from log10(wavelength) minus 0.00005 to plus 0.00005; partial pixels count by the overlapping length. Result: 19.1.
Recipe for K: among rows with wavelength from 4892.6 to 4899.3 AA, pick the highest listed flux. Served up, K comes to 19.26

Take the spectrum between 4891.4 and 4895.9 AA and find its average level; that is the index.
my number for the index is 17.3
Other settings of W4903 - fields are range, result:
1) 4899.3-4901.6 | 18.3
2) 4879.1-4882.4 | 19.5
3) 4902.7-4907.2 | 17.7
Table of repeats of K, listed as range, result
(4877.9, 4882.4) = 21.92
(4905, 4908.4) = 19.34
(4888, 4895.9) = 19.05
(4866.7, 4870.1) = 19.66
